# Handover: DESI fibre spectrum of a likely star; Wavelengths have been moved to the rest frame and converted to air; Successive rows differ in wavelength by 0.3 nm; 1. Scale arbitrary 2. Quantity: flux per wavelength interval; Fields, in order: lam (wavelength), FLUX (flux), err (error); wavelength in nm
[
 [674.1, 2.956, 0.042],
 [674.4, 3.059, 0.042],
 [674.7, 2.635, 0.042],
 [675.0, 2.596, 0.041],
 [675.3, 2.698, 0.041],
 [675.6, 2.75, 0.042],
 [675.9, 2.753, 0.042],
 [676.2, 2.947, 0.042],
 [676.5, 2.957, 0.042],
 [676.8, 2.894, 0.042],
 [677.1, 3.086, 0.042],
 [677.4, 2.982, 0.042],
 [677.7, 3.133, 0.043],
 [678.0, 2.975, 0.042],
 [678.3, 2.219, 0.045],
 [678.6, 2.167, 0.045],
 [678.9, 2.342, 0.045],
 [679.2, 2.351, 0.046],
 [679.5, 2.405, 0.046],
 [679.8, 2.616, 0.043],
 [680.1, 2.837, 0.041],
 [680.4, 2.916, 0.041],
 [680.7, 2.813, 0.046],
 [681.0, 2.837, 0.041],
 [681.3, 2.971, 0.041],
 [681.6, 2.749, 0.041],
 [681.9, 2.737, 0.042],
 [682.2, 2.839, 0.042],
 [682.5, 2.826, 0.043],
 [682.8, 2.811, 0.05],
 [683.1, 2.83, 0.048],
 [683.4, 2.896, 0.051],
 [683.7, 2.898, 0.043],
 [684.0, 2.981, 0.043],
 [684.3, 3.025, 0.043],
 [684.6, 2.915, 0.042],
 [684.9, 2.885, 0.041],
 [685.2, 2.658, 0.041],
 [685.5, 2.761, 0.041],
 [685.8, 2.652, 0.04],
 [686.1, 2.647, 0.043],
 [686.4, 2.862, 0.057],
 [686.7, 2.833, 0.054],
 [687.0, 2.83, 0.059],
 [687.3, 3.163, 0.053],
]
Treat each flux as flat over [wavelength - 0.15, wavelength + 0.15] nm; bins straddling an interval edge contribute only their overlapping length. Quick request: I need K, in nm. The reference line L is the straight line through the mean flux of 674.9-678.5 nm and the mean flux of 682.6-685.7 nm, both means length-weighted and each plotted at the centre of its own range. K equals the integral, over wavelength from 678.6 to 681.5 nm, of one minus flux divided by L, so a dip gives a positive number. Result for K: 0.20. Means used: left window 2.83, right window 2.86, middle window 2.65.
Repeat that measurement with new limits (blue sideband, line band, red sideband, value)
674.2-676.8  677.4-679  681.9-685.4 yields 0.12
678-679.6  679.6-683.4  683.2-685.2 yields -0.26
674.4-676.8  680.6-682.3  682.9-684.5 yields 0.04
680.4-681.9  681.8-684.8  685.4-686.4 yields -0.11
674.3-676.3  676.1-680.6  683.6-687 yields 0.10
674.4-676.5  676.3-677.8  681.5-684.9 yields -0.12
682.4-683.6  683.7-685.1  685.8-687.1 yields -0.06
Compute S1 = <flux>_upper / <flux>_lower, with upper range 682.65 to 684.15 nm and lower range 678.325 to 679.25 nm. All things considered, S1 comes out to 1.3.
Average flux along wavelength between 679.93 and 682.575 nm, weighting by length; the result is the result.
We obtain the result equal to 2.83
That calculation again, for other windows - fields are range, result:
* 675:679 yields 2.76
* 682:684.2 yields 2.87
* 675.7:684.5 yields 2.79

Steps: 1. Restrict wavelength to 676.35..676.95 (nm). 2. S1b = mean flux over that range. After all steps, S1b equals 2.93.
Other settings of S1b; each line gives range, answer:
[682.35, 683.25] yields 2.82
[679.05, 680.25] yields 2.55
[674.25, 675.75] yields 2.75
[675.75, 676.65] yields 2.89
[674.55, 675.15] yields 2.62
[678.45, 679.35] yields 2.29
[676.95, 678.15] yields 3.04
